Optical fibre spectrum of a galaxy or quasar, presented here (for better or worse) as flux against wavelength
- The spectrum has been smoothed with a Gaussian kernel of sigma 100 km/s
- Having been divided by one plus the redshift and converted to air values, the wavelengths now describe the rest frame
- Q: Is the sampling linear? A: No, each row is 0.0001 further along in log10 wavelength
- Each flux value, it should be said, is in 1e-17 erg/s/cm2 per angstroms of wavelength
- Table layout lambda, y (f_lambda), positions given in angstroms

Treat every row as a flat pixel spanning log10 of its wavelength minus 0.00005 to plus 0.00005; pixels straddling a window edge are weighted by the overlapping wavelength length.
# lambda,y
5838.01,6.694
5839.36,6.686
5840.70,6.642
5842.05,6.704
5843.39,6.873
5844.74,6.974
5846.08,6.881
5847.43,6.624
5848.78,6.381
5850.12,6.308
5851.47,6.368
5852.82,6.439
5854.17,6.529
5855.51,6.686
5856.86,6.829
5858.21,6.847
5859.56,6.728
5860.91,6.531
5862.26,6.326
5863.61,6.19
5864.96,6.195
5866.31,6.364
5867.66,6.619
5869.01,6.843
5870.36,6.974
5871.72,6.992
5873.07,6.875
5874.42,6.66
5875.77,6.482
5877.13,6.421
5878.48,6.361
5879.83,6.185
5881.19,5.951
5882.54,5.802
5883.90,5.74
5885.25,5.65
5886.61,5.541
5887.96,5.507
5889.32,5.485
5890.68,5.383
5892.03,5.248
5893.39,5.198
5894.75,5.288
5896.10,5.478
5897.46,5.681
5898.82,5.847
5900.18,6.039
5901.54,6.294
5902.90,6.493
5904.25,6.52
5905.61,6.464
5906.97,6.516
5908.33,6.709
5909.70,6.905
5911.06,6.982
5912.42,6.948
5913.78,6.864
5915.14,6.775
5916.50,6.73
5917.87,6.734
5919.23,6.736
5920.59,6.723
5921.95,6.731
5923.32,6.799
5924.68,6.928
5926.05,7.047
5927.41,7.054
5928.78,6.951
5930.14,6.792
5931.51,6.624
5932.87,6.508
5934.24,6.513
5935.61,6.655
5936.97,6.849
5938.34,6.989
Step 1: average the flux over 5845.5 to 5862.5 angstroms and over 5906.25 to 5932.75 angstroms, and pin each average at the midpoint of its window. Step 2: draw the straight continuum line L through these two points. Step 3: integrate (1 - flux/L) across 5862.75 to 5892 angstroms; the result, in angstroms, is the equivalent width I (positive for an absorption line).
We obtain 2.10 angstroms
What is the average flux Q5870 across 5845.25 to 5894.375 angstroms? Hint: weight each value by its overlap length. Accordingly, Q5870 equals 6.28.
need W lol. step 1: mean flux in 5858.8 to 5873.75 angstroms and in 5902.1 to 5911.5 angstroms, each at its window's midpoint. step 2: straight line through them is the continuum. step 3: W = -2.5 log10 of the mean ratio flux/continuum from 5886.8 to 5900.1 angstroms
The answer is 0.21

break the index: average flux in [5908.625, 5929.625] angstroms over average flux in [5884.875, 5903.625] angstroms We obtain 1.21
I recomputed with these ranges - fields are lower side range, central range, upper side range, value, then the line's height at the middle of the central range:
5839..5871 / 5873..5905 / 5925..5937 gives 3.72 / 6.68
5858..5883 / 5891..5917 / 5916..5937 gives 1.62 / 6.66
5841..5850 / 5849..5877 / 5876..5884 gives -0.78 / 6.41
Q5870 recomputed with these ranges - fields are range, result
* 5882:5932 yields 6.3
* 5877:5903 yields 5.75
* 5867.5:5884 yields 6.47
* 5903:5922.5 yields 6.73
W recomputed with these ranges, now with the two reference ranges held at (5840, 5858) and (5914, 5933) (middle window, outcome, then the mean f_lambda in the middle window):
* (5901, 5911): 0.03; 6.59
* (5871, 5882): 0.04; 6.48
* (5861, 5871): 0.03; 6.5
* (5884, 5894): 0.23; 5.45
